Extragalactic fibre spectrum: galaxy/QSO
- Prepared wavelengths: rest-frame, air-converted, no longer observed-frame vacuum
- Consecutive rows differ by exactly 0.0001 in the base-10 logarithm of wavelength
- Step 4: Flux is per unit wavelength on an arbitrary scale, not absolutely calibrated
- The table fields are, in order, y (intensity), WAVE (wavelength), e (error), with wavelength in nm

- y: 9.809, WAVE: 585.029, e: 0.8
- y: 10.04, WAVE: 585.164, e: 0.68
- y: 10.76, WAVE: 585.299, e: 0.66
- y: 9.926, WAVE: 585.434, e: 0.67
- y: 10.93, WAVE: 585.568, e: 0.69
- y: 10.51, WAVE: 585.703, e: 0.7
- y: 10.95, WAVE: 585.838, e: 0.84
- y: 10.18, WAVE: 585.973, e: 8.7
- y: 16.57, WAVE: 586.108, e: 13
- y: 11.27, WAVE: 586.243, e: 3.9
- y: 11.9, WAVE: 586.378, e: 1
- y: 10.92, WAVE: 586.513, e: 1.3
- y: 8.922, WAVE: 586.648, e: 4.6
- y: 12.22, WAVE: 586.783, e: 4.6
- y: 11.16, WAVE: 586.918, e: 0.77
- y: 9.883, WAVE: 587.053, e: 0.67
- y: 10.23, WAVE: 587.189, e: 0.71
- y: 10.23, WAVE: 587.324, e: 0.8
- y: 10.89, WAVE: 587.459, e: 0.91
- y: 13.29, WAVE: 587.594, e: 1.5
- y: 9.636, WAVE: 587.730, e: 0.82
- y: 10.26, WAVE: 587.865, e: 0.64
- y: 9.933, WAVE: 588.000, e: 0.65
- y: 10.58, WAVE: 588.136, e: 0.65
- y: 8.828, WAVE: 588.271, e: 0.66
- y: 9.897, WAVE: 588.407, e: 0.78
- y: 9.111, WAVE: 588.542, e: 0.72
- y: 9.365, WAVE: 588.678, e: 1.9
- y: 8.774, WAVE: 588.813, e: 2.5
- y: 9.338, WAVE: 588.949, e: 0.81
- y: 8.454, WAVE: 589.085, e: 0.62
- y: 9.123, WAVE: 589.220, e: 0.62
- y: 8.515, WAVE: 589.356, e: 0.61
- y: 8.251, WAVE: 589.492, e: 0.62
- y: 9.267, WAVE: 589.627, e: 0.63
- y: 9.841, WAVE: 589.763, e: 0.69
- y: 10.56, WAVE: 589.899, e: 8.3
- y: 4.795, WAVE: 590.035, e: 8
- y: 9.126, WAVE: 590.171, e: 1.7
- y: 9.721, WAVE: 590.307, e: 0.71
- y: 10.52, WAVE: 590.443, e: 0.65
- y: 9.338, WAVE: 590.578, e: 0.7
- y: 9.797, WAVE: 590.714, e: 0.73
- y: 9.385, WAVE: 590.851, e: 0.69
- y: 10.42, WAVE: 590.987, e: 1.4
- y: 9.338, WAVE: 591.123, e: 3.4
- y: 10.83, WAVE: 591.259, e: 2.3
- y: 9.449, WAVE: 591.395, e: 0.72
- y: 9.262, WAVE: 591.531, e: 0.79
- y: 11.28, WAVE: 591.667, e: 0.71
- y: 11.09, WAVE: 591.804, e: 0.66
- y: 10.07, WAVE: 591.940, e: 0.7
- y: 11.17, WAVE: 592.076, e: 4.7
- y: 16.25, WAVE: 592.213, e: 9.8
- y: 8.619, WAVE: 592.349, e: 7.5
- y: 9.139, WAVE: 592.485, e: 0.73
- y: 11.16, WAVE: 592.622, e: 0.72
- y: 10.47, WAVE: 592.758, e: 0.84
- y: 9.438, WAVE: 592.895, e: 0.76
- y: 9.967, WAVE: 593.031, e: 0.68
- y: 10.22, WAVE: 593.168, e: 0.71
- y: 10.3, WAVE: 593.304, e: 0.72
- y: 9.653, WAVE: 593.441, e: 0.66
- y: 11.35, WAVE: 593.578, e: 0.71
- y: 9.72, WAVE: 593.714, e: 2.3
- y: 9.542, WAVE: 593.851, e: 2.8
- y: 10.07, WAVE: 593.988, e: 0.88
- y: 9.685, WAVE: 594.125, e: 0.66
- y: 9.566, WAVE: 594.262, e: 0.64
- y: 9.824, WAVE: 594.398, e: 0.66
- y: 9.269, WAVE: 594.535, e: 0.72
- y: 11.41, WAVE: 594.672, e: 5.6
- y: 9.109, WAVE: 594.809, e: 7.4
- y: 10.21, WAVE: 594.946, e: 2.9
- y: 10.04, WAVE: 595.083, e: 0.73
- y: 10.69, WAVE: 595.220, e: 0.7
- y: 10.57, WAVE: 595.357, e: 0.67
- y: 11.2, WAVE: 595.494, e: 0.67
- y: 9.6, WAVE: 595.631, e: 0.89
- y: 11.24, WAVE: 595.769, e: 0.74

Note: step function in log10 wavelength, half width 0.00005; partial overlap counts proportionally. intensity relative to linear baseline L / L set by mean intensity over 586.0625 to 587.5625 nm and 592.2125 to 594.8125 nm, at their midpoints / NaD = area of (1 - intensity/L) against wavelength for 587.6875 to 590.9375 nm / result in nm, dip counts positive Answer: 0.47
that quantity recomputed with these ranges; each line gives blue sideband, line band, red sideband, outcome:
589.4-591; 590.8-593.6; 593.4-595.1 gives -0.25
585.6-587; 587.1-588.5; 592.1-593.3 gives 0.11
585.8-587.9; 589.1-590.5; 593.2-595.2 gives 0.23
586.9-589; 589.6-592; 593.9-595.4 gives 0.09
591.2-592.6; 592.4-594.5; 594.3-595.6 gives 0.10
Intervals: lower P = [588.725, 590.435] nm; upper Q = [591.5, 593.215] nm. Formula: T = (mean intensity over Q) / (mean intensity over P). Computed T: 1.2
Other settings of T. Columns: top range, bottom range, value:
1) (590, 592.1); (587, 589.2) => 0.99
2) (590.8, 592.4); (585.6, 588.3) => 0.97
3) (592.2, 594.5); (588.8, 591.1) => 1.11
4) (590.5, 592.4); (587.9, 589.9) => 1.13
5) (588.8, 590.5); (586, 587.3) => 0.79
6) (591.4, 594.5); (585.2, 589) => 0.98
